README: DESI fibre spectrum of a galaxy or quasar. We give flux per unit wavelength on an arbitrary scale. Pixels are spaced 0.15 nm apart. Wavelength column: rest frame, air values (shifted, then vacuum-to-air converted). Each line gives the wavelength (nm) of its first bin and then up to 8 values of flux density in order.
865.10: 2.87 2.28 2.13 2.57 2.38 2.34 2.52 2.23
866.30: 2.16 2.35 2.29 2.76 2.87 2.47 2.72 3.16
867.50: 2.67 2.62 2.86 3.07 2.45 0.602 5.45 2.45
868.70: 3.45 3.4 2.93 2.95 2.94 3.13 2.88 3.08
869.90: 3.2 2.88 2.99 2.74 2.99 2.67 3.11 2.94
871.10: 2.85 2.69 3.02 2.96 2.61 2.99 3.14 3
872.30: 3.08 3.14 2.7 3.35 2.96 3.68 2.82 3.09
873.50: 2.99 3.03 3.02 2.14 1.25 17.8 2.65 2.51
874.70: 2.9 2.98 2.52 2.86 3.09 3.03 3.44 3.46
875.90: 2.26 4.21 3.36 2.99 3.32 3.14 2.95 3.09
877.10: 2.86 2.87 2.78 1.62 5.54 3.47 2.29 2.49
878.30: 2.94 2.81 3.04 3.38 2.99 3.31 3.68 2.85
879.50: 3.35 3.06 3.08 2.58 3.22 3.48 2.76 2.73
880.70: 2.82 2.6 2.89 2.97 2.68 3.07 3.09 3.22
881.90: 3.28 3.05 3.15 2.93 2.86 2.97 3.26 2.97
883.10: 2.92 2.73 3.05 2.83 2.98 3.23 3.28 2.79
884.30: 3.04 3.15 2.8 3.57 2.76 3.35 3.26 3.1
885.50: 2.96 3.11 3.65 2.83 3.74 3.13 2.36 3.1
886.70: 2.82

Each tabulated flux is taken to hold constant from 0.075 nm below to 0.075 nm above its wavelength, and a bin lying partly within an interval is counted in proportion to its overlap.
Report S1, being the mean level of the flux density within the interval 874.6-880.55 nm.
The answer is 3.07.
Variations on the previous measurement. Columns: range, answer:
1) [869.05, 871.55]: 2.94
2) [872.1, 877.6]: 3.33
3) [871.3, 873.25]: 3.03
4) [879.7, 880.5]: 3.02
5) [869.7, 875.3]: 3.28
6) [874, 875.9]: 3.95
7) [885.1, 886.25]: 3.23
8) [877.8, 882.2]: 3.01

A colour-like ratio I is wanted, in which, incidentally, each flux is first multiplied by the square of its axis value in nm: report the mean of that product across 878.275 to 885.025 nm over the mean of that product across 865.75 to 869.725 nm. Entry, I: 1.13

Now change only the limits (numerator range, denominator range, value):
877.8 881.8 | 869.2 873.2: 1.02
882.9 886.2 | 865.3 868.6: 1.24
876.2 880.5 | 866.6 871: 1.08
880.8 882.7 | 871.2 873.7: 1.01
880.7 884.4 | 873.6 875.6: 0.80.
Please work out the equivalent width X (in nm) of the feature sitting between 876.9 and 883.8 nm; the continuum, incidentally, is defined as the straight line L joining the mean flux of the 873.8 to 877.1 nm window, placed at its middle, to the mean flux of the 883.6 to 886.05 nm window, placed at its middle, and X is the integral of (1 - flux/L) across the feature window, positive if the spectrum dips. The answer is 0.68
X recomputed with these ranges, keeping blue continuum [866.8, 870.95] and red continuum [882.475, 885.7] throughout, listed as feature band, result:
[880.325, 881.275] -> 0.07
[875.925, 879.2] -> -0.14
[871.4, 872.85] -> -0.03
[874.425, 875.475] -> 0.05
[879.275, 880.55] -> -0.01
